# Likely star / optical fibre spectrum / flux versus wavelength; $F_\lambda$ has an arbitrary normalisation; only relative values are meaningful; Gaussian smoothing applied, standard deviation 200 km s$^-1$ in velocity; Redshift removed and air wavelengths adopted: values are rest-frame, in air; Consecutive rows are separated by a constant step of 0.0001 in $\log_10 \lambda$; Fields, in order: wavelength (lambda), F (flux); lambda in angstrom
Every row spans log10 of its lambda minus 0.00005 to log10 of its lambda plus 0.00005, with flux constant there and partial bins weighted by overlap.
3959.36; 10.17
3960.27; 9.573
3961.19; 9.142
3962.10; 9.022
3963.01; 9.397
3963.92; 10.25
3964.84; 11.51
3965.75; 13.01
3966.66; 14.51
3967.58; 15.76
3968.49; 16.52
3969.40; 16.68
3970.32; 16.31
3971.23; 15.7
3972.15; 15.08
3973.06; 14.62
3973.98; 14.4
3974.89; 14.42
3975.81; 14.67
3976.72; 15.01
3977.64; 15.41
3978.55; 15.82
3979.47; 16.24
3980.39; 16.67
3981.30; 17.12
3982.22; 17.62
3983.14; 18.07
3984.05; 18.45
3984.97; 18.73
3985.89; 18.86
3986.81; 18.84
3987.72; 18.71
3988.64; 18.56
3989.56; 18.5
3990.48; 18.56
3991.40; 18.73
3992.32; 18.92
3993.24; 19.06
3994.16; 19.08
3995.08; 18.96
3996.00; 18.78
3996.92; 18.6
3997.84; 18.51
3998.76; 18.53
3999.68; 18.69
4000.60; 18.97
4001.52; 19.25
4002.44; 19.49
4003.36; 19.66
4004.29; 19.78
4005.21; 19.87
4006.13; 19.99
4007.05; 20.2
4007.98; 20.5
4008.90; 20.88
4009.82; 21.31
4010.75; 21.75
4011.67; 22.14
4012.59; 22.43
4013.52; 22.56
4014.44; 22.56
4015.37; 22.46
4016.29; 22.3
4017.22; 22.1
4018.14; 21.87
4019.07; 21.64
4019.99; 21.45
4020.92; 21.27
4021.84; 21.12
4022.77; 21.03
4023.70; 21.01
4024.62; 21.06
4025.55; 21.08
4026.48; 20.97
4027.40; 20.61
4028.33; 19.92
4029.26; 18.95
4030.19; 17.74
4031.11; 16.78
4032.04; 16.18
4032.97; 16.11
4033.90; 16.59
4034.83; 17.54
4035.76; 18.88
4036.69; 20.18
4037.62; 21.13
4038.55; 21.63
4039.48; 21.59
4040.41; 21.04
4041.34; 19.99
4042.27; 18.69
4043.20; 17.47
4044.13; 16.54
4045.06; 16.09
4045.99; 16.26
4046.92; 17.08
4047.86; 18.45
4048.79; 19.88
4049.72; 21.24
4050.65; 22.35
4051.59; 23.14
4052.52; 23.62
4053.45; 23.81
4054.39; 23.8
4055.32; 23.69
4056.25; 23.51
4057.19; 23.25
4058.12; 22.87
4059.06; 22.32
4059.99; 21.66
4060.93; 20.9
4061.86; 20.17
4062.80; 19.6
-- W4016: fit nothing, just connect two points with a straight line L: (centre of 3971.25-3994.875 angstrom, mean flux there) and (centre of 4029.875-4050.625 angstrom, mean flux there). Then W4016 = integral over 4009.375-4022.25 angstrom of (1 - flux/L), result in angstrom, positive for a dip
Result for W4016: -2.81 angstrom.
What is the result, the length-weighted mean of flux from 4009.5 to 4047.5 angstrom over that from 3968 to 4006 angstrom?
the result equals 1.13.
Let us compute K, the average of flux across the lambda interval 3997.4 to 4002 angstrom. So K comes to 18.8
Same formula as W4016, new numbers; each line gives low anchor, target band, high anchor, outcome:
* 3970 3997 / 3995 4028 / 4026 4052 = -4.5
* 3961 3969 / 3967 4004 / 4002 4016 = -2.9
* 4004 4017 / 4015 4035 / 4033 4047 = 0.1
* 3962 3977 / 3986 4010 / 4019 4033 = -3.2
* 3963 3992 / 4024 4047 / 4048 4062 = 2.1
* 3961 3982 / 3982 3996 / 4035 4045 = -2.7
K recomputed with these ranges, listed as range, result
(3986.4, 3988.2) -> 18.8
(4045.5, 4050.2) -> 18.6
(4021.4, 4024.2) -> 21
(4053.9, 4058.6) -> 23.4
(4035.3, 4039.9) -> 20.7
